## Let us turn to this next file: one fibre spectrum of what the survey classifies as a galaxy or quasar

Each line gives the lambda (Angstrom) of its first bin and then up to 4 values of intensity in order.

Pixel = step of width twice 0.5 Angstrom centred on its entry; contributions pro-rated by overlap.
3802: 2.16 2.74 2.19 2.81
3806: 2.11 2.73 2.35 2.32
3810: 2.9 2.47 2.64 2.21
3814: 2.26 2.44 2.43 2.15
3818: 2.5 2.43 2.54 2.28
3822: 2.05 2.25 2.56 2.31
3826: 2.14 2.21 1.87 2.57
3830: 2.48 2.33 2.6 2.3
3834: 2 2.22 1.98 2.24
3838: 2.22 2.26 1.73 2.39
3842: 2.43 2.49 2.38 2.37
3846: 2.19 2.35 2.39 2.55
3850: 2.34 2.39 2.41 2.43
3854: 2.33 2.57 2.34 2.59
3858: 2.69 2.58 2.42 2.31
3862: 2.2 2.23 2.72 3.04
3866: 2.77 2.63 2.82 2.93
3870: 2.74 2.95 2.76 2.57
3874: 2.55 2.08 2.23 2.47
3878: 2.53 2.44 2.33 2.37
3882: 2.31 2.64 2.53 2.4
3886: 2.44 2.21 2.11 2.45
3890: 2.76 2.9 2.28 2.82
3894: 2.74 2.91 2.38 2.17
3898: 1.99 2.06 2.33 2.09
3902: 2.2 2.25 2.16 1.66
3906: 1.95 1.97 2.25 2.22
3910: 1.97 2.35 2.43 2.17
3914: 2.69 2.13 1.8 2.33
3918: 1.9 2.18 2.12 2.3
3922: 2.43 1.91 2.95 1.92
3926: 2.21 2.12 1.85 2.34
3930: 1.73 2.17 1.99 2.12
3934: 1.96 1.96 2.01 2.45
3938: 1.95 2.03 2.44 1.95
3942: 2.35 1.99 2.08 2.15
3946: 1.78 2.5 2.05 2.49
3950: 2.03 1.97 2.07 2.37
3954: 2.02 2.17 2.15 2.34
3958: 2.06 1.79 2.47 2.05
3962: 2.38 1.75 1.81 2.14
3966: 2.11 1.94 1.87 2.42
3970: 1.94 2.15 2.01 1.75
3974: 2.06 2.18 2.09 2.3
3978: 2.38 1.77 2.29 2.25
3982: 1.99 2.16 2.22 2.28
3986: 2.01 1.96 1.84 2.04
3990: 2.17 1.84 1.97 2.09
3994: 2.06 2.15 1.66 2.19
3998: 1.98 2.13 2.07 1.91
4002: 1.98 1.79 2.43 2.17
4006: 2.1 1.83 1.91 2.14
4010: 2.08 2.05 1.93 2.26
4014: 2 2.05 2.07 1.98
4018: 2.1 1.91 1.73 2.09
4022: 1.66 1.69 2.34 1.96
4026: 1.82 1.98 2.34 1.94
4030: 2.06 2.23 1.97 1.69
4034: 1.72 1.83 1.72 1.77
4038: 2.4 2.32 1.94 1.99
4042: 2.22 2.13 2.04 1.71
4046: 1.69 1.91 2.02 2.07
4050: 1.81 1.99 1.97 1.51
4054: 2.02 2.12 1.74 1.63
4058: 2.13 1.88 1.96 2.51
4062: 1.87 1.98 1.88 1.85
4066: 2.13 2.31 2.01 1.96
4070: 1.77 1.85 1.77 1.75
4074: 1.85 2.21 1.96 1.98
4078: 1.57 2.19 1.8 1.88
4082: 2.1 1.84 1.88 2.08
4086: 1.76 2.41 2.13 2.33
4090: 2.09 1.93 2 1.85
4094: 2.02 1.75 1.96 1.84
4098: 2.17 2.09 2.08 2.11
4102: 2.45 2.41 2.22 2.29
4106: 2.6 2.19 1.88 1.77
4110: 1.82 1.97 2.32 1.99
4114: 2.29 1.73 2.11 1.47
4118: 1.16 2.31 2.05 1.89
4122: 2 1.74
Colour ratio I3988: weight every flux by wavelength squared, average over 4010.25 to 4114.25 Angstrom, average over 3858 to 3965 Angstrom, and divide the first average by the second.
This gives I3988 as 0.95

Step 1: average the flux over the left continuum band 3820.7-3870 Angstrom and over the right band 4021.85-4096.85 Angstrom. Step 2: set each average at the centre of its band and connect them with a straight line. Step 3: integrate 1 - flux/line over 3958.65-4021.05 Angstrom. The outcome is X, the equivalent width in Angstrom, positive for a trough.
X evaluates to 1.5 Angstrom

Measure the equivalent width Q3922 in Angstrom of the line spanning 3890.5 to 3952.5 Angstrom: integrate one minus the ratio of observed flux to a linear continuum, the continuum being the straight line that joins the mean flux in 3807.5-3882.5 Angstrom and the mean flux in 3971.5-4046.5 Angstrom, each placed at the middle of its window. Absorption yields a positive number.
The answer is 1.2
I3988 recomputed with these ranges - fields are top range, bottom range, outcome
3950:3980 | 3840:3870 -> 0.89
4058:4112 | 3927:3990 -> 1.03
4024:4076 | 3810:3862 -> 0.93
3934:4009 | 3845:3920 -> 0.91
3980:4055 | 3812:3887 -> 0.91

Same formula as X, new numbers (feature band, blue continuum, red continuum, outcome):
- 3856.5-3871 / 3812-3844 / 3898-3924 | -2.5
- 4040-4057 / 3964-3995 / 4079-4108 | 1.2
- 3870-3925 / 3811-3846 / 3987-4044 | -3.5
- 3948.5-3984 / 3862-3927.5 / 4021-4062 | 1.0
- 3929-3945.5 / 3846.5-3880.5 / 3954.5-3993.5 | 1.0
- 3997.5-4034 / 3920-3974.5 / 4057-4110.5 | 1.0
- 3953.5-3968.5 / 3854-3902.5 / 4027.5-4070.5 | 1.1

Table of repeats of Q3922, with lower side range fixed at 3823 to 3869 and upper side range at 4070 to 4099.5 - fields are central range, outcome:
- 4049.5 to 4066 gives 0.6 Angstrom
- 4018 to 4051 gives 1.5 Angstrom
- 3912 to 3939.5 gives 1.3 Angstrom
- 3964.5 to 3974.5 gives 0.6 Angstrom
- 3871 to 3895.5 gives -1.9 Angstrom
